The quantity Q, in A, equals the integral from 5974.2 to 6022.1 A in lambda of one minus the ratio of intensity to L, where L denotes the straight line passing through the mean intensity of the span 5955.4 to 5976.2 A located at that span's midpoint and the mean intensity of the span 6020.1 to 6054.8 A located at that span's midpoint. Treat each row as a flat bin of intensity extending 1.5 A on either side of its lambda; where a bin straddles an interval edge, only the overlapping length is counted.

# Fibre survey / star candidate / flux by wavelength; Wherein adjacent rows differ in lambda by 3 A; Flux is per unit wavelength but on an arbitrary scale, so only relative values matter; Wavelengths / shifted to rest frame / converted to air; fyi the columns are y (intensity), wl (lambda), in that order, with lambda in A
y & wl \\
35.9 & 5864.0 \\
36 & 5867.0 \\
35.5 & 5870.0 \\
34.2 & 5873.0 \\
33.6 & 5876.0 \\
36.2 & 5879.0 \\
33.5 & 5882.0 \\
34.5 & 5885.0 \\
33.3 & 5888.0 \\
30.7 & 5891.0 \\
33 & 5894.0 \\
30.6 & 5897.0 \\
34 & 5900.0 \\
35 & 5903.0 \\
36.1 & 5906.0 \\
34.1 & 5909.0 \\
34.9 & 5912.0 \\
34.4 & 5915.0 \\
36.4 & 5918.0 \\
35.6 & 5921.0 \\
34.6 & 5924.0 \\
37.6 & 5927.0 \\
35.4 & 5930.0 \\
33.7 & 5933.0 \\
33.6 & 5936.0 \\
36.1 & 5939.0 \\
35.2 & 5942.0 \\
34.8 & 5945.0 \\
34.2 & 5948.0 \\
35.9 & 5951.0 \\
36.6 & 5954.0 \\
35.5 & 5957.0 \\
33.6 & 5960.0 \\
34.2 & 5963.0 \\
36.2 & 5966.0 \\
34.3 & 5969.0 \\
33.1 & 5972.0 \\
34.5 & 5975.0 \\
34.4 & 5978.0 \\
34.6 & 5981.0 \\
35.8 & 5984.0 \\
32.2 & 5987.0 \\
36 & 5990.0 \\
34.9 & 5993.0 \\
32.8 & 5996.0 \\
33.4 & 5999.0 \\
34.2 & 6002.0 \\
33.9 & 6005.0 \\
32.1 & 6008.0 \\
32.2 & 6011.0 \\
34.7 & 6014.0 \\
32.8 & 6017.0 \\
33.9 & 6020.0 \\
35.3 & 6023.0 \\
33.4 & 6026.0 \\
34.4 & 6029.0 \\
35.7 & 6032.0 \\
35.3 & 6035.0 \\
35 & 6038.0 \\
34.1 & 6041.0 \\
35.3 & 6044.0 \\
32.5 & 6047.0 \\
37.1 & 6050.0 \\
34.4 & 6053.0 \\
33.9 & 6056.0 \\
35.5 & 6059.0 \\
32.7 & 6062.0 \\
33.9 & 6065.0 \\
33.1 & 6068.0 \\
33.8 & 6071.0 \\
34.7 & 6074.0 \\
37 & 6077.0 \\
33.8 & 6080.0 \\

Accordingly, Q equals 0.96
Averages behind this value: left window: 34.5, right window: 34.7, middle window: 33.9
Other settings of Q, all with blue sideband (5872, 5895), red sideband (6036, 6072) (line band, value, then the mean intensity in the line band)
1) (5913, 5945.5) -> -1.4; 35.2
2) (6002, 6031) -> 0.4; 33.7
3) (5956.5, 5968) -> -0.3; 34.8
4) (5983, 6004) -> -0.1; 34.1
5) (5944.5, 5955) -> -0.5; 35.4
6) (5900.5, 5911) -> -0.4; 35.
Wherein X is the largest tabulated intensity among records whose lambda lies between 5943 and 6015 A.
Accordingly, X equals 36.6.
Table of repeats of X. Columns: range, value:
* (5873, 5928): 37.6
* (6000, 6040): 35.7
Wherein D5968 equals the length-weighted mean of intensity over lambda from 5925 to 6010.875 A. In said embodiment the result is 34.6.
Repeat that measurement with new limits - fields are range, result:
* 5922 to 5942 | 35.2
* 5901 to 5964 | 35.1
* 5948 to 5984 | 34.8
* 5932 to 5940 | 34.4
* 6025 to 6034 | 34.6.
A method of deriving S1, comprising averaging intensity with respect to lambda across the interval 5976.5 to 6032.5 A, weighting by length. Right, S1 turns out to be 34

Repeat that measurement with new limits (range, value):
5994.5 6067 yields 34.1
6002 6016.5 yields 33.3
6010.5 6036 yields 34.2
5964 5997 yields 34.5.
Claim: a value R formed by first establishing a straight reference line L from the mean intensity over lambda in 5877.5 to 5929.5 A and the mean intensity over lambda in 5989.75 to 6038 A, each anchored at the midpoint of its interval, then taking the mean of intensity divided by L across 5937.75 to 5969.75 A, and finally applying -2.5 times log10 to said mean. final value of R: -0.03 mag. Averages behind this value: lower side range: 34.4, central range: 35.2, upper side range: 34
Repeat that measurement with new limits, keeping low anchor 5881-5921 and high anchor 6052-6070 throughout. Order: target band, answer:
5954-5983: -0.022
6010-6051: -0.016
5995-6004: 0.013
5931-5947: -0.024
